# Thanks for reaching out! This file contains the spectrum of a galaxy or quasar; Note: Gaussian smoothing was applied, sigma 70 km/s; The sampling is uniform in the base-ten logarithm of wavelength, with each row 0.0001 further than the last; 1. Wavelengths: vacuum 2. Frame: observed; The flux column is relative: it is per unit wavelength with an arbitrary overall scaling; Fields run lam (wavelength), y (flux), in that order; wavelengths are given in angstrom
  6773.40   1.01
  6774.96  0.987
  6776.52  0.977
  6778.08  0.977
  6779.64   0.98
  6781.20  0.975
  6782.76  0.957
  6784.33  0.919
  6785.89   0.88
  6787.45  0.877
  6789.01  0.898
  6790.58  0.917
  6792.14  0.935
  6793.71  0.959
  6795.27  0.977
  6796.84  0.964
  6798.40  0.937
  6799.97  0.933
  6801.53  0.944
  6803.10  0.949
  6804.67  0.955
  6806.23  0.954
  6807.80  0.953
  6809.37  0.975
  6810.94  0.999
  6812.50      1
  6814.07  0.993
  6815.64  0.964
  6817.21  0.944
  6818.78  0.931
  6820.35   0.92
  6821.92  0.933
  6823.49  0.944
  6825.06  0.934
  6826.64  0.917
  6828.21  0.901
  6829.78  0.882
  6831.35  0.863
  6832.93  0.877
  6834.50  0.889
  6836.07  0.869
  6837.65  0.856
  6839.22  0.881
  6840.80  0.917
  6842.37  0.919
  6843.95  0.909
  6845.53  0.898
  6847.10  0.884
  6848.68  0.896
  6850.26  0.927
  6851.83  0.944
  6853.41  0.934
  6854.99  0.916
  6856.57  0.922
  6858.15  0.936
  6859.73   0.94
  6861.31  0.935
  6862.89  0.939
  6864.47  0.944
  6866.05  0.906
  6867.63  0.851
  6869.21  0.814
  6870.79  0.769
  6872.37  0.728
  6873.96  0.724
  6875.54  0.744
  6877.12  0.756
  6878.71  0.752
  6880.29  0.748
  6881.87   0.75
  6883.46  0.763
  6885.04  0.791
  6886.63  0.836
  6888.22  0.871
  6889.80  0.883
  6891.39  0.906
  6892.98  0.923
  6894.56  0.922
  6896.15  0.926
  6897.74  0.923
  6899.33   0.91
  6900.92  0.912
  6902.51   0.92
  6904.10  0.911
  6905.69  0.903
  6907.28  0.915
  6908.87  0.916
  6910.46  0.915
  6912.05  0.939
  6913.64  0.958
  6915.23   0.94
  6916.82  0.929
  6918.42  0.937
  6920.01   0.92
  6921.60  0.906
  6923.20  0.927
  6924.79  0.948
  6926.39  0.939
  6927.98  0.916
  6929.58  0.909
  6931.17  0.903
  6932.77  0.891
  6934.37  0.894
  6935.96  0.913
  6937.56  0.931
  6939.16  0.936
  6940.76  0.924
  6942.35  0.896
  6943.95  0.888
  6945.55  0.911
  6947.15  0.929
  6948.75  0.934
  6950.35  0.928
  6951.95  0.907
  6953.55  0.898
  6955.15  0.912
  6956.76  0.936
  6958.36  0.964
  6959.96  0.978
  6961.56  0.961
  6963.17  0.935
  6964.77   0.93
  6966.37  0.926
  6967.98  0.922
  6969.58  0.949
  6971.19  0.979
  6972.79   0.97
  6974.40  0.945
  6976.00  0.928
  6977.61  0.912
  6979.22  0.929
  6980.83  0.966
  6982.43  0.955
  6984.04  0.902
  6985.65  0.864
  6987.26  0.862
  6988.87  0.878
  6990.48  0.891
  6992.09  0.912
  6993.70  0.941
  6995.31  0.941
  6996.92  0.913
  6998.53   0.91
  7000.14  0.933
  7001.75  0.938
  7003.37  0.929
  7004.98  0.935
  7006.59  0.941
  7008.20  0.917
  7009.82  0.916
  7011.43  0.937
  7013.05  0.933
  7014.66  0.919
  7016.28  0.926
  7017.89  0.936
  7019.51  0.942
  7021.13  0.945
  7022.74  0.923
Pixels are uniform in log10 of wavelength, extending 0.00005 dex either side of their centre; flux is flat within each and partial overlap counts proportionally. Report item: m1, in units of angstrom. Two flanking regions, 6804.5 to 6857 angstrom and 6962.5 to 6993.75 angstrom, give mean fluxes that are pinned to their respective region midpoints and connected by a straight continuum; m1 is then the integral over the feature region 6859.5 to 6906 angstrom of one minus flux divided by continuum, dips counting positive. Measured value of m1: 3.61 angstrom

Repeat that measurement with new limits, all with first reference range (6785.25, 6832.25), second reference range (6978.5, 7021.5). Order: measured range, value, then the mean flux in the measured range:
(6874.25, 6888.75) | 2.4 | 0.775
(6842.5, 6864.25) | 0.3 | 0.922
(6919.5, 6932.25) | 0.1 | 0.92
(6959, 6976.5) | -0.4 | 0.948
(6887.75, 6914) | 0.4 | 0.915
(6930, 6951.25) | 0.3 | 0.914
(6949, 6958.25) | 0.1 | 0.921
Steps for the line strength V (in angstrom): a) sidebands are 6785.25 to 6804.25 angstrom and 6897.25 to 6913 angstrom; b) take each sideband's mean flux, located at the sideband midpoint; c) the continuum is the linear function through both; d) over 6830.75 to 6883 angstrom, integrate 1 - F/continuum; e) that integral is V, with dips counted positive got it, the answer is 3.4 angstrom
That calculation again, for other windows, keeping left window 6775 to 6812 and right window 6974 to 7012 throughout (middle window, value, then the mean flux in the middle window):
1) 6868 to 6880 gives 2.29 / 0.758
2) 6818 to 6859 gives 1.51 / 0.908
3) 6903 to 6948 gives 0.51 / 0.92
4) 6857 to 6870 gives 0.42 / 0.909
